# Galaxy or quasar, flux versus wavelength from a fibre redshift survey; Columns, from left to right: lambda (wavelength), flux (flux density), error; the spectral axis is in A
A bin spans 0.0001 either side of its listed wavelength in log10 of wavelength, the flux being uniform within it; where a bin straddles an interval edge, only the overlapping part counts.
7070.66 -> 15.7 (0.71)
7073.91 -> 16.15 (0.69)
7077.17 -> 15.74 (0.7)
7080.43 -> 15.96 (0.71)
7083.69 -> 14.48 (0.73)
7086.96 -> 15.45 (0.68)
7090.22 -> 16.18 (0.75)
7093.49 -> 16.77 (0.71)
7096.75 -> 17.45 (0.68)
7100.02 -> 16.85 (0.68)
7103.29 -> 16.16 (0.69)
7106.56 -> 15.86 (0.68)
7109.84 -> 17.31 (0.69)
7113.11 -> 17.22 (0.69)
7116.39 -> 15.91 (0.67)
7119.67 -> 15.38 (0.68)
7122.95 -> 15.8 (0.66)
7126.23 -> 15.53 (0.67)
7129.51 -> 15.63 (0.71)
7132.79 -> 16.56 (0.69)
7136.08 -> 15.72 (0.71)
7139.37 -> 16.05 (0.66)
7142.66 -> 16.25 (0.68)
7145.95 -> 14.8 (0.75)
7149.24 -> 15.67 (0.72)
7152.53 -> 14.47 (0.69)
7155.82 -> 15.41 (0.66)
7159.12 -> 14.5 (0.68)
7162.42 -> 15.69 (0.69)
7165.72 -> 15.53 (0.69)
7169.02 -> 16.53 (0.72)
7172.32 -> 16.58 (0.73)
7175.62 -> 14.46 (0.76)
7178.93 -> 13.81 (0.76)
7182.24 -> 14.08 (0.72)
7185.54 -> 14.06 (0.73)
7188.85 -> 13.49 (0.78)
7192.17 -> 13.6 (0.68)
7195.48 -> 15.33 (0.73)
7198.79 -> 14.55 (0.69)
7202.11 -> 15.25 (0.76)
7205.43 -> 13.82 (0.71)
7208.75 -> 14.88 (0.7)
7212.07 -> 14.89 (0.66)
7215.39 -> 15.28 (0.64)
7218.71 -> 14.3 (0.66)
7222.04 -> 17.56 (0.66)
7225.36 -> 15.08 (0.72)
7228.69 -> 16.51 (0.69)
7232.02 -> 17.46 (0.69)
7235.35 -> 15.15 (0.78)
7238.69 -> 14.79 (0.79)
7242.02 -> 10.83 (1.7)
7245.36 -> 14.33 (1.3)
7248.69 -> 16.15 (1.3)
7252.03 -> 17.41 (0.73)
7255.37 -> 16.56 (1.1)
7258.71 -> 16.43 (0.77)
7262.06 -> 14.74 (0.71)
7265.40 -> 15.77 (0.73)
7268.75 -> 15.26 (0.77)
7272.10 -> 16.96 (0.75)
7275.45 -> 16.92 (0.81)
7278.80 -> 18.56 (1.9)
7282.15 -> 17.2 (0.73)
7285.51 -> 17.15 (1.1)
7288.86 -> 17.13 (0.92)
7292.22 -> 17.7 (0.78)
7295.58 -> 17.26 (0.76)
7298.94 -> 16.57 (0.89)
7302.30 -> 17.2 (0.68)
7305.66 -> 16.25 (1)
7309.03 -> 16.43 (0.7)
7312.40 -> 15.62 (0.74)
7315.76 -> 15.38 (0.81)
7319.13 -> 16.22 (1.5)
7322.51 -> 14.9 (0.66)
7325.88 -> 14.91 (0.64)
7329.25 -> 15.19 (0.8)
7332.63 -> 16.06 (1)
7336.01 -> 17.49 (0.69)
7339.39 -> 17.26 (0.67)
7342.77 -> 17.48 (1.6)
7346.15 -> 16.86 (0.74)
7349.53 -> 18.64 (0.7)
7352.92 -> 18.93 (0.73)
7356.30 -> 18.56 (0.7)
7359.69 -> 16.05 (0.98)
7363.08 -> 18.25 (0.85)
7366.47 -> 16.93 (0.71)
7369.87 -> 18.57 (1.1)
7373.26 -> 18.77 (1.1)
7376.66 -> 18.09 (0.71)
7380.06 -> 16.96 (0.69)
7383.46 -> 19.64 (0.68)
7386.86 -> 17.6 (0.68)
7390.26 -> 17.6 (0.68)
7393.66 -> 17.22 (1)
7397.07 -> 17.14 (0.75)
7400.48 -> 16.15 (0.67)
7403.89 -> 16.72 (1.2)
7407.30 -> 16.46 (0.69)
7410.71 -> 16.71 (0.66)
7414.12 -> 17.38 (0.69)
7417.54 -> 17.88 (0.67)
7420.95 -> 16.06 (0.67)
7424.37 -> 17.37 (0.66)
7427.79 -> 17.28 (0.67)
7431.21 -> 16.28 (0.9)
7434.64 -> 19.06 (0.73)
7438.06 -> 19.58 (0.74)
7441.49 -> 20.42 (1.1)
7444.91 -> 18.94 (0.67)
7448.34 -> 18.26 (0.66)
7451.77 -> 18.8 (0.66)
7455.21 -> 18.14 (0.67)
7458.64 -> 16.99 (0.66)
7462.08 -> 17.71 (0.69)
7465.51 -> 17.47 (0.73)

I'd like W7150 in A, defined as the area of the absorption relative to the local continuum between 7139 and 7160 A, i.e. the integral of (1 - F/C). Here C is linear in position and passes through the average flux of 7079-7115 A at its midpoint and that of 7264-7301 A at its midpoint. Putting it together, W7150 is 1.55 A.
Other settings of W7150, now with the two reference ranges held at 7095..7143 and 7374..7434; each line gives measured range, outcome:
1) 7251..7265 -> 0.46 A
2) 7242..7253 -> 1.07 A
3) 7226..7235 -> 0.08 A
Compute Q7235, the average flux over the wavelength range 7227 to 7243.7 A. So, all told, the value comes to 14.9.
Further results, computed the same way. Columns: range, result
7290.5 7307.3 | 17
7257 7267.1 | 15.6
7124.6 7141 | 15.9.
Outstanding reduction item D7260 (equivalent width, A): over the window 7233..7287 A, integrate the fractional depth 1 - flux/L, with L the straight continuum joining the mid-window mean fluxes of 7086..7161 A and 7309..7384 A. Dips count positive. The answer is 2.4 A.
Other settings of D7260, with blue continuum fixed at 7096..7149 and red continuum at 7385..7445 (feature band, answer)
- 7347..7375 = -1.3 A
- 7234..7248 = 2.3 A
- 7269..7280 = -0.2 A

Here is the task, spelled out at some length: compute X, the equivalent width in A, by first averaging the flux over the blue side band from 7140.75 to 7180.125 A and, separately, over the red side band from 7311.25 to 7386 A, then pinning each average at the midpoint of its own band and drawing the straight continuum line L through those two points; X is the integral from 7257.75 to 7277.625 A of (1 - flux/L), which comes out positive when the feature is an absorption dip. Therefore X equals 0.37 A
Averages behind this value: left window 15.3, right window 17.1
